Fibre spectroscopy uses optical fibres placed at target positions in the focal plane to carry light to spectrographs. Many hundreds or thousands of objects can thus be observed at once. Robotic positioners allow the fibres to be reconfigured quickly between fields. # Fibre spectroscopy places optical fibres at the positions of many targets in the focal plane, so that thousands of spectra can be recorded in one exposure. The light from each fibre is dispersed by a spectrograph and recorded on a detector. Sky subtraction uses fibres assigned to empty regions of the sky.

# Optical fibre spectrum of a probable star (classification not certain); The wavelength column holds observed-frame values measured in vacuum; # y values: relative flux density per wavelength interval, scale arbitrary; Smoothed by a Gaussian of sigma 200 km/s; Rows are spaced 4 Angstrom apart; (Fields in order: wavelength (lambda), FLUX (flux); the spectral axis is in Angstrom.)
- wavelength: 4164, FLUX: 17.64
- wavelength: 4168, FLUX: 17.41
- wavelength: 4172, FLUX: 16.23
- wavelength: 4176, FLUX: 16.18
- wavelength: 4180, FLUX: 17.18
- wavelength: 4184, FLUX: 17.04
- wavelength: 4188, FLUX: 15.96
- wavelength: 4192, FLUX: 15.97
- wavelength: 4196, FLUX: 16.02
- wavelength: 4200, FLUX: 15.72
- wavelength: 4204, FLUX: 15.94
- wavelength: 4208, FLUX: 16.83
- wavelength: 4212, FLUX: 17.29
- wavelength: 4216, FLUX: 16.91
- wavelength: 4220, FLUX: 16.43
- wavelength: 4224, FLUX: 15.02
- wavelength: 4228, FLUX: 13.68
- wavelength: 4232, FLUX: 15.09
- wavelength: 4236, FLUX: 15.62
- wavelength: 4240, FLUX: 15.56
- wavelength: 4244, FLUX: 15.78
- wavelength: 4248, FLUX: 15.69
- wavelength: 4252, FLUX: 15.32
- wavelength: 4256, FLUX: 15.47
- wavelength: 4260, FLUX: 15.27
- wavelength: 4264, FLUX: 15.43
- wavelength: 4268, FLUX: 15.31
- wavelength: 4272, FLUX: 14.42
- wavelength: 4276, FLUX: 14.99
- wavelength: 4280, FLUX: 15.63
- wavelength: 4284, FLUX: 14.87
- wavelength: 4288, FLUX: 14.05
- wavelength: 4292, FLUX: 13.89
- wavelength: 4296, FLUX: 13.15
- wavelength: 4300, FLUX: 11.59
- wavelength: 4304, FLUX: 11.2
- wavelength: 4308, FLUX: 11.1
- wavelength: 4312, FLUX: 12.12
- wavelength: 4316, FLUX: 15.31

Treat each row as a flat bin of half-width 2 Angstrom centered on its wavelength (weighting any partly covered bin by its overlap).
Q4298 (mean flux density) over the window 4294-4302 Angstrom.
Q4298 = 12.4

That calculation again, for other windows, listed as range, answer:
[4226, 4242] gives 15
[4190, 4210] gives 16.1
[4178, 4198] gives 16.4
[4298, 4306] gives 11.4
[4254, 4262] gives 15.4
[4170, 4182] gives 16.5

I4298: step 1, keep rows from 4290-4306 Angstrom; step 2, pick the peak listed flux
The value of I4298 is 13.89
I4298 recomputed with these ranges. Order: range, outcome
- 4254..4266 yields 15.47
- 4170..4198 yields 17.18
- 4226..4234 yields 15.09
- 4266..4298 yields 15.63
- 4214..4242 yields 16.91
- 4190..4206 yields 16.02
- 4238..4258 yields 15.78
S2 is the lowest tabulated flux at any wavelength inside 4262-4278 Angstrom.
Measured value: 14.42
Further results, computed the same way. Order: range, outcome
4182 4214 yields 15.72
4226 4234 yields 13.68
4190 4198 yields 15.97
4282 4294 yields 13.89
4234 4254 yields 15.32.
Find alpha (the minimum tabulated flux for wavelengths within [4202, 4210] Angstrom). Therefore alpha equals 15.94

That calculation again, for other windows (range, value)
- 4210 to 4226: 15.02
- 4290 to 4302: 11.59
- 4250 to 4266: 15.27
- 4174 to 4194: 15.96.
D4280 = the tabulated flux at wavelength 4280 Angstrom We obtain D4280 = 15.63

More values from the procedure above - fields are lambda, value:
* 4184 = 17.04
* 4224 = 15.02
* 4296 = 13.15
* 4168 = 17.41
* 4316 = 15.31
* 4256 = 15.47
